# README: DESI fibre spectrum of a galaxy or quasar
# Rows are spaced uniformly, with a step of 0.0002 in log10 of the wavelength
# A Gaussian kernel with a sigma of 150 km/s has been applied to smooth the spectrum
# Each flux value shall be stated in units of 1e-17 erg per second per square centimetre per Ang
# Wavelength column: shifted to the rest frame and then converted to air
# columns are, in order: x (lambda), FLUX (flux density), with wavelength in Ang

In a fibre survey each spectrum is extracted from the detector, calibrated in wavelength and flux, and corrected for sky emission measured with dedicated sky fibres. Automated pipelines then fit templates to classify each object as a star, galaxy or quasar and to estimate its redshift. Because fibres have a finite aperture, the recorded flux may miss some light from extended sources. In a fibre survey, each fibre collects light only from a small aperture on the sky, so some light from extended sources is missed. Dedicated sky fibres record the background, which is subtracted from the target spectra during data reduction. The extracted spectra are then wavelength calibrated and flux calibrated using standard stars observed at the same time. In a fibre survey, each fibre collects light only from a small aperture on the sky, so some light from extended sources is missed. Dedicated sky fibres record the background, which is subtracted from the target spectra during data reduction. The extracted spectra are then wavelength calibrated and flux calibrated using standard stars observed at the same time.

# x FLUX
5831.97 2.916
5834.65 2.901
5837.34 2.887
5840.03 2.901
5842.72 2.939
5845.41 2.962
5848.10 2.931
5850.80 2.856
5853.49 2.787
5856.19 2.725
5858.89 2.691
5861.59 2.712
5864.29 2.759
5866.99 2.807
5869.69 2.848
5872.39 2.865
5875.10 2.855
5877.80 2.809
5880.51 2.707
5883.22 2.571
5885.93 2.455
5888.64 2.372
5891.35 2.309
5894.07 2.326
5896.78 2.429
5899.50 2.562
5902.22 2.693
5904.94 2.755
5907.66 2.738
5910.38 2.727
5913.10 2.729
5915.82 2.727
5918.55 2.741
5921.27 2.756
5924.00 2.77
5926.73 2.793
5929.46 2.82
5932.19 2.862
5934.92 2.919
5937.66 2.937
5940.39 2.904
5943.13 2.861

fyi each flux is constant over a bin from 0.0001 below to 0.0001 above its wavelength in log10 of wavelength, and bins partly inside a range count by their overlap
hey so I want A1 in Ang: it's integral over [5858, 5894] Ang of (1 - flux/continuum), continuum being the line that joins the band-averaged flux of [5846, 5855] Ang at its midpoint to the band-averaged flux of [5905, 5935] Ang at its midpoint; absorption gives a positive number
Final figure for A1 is 2.2 Ang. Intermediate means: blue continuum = 2.86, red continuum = 2.77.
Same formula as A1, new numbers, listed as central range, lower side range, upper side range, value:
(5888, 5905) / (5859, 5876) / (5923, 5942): 2.1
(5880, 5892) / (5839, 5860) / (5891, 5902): 0.3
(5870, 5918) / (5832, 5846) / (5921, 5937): 3.9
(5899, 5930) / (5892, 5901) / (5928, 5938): -1.0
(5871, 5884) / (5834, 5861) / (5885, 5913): -0.5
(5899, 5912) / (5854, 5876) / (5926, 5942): 0.6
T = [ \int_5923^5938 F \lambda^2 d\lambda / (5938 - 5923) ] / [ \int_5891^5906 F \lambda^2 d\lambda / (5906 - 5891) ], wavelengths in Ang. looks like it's 1.1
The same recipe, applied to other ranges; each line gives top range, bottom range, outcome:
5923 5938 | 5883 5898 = 1.20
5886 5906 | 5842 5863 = 0.89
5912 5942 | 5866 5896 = 1.09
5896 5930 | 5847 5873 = 0.99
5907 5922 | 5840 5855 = 0.97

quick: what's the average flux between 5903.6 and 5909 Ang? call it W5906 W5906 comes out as 2.75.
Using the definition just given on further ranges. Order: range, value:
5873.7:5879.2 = 2.83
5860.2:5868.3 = 2.76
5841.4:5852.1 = 2.92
